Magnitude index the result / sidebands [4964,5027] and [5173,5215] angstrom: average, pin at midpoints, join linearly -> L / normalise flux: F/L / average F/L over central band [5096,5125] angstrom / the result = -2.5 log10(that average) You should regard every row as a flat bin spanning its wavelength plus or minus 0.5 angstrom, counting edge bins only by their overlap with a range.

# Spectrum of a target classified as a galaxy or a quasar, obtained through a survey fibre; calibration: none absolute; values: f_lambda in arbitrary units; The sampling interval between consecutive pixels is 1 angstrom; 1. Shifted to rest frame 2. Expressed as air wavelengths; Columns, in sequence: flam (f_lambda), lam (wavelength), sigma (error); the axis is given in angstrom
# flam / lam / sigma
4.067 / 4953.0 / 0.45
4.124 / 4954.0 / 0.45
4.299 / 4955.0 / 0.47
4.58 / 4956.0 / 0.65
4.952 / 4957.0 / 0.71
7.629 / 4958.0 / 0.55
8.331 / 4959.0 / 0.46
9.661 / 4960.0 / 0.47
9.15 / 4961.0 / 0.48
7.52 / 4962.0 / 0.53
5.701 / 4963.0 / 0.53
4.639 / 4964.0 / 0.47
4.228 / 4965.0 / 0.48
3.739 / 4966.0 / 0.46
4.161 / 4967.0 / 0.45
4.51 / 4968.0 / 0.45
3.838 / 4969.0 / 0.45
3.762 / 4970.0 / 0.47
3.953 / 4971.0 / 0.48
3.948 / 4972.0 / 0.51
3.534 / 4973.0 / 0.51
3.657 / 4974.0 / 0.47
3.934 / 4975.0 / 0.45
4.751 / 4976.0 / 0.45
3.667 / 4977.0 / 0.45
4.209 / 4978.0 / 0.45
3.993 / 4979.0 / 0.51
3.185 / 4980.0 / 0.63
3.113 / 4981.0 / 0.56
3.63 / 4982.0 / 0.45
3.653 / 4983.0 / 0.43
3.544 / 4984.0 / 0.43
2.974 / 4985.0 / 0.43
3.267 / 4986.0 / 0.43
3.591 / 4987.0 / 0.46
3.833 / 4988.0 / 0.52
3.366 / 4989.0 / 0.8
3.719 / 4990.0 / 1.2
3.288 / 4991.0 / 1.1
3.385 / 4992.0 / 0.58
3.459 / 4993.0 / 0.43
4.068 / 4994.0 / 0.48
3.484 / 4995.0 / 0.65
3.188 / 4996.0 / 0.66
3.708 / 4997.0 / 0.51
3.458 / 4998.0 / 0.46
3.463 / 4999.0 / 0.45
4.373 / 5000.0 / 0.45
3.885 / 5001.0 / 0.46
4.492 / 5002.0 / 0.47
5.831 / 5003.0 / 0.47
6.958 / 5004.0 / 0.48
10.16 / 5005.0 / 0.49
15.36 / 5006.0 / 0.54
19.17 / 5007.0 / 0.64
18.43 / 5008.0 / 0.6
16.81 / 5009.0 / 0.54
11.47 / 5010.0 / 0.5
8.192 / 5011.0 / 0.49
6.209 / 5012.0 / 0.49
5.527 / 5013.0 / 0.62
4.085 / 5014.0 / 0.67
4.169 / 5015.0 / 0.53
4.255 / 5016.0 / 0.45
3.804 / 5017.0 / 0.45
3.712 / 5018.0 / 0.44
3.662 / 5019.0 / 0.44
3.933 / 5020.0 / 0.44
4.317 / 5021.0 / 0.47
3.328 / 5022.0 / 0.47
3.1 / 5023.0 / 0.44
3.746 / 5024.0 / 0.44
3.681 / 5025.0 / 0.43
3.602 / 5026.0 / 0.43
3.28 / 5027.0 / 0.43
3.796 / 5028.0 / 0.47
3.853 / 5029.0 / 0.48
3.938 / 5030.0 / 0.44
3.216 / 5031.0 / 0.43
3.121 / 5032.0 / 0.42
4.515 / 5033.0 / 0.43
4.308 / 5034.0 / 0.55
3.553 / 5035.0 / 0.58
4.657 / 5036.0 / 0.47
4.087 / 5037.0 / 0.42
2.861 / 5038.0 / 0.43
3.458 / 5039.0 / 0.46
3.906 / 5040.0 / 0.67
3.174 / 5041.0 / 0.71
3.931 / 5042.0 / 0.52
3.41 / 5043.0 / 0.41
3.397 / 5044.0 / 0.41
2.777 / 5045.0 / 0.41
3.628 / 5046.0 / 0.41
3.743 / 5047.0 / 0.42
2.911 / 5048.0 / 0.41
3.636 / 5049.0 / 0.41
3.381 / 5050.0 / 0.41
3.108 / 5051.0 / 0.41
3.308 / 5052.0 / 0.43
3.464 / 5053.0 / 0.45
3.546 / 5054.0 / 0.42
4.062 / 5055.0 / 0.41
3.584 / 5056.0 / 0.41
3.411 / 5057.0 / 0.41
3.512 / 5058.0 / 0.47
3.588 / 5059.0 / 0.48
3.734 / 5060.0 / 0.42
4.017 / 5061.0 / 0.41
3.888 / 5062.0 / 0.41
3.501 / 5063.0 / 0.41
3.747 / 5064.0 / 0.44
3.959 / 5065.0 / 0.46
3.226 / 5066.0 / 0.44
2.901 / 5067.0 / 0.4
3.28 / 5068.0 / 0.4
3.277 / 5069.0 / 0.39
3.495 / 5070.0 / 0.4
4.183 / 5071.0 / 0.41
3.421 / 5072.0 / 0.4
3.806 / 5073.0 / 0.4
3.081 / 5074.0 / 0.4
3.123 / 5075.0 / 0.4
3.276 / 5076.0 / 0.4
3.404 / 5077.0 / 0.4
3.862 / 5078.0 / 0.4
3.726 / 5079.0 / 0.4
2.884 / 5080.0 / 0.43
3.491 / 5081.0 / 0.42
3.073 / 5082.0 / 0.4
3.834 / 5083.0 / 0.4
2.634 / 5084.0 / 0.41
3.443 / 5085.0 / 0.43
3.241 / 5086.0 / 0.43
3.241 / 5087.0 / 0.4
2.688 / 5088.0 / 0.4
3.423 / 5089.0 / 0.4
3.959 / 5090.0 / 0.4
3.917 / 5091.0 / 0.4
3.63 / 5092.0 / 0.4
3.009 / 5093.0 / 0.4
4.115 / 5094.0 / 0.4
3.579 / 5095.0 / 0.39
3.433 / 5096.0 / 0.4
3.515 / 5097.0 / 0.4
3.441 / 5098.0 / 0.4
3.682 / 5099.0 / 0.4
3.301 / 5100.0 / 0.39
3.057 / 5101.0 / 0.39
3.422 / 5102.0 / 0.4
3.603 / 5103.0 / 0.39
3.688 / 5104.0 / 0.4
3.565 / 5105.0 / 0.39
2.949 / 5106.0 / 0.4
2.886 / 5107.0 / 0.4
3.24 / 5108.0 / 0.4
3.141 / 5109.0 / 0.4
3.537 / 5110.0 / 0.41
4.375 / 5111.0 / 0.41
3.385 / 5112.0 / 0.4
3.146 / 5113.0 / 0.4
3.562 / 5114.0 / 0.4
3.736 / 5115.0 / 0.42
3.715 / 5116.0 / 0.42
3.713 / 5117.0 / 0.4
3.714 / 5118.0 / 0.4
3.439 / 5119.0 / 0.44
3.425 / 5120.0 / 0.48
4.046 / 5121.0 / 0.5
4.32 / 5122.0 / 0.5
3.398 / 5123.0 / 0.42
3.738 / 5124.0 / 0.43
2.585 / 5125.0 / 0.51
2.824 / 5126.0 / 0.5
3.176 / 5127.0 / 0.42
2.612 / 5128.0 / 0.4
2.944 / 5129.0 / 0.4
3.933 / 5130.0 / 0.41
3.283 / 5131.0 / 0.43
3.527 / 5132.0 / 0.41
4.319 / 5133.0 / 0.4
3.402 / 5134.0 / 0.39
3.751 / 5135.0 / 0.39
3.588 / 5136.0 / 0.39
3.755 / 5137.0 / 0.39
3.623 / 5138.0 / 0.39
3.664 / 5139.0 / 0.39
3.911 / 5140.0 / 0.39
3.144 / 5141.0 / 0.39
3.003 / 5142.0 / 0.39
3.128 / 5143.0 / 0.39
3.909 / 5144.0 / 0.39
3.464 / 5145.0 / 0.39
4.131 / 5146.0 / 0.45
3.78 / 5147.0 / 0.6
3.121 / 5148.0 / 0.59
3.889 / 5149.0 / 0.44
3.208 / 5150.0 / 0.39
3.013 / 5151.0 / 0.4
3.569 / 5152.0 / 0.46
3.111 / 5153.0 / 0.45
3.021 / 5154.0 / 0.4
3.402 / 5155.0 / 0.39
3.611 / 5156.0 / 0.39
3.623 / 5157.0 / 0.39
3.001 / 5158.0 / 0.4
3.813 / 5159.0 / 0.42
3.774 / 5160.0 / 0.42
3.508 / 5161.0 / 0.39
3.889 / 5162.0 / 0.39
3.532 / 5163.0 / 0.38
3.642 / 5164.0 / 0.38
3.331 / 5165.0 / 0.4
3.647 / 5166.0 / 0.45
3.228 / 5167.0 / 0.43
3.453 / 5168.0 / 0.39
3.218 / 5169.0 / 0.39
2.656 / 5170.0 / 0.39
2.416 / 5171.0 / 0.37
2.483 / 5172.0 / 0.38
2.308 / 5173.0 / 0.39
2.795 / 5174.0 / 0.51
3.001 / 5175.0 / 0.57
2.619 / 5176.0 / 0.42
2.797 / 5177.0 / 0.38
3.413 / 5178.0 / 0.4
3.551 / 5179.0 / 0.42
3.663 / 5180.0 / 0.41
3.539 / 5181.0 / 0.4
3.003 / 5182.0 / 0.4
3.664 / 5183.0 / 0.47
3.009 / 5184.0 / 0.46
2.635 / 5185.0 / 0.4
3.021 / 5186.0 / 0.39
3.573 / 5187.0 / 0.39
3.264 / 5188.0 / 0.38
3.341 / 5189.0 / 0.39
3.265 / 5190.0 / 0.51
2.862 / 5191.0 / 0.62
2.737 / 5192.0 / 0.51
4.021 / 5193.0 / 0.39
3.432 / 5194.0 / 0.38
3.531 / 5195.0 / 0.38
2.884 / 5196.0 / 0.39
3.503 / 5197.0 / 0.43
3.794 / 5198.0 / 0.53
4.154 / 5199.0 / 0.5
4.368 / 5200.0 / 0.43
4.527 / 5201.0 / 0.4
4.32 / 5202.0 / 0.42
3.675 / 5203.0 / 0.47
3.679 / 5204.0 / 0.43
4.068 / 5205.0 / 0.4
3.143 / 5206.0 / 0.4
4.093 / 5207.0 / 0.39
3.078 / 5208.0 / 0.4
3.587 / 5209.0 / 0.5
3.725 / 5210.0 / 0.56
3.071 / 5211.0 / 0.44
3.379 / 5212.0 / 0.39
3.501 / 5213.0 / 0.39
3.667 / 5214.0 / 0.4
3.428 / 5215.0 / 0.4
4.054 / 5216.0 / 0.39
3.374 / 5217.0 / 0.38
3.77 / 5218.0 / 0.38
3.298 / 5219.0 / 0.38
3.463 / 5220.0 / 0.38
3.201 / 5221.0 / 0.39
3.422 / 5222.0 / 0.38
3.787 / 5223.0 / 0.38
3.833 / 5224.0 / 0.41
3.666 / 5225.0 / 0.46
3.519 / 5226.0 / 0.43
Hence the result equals 0.17 mag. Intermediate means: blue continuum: 5.07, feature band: 3.51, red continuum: 3.42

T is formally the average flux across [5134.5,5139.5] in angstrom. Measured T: 3.68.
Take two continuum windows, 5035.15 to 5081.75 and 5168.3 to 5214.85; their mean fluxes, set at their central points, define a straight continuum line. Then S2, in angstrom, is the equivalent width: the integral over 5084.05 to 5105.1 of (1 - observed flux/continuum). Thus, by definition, 0.1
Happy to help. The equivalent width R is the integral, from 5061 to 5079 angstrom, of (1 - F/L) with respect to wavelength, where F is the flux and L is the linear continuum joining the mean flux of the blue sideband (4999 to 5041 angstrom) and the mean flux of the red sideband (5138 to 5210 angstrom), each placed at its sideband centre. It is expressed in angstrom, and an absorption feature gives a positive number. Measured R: 5.3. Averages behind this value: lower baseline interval 5.76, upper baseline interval 3.4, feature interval 3.52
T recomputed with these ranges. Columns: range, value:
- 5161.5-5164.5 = 3.69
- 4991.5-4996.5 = 3.52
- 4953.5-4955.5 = 4.21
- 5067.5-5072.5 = 3.53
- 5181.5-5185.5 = 3.08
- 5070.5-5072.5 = 3.8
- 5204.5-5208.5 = 3.6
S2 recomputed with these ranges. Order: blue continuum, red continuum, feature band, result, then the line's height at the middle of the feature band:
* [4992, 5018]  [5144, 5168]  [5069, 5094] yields 8.59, 5.22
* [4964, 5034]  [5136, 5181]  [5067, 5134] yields 8.04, 3.92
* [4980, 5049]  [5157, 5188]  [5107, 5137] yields 1.94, 3.74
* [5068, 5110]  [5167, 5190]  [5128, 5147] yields -1.98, 3.23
